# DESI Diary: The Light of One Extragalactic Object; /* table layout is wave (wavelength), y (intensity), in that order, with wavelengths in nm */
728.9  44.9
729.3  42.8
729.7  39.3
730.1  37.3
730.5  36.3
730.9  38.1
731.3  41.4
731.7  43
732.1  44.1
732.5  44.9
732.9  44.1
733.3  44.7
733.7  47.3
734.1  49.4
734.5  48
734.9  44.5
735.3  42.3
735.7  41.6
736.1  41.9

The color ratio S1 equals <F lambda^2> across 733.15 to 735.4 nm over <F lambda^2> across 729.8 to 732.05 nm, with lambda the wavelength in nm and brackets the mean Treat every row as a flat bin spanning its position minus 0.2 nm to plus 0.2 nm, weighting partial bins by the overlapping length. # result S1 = 1.18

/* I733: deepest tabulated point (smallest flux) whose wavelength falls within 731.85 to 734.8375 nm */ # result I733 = 44.1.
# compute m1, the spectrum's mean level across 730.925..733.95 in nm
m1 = 43.9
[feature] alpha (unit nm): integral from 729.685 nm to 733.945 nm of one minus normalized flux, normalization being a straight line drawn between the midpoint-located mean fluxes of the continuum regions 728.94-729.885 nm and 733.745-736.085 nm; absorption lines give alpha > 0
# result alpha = 0.11 nm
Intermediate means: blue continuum 41.7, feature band 42.1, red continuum 45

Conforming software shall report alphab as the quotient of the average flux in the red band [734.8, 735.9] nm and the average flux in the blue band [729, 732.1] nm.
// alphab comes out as 1.1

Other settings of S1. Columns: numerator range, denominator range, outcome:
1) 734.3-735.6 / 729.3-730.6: 1.18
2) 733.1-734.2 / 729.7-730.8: 1.27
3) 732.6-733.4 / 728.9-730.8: 1.13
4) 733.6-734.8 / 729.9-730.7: 1.32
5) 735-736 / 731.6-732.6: 0.97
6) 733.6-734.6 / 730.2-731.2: 1.30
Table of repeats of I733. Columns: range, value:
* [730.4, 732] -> 36.3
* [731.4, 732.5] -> 43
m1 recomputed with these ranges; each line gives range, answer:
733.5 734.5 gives 48.3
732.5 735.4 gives 45.8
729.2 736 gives 42.9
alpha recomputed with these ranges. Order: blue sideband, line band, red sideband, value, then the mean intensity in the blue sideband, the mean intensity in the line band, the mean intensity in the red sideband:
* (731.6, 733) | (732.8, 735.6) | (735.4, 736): -0.19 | 44.1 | 45.7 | 41.8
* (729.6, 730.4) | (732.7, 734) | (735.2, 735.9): -0.17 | 37.9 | 45.7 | 41.9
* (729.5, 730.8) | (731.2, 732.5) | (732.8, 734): -0.04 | 37.7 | 43.3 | 45.8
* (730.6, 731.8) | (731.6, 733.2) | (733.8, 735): -0.04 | 40.3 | 44.1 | 47.5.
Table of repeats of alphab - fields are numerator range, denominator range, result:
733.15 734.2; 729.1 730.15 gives 1.17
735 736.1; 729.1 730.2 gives 1.05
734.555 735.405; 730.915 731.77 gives 1.08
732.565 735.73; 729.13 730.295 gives 1.14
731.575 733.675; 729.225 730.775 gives 1.15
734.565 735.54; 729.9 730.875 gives 1.19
